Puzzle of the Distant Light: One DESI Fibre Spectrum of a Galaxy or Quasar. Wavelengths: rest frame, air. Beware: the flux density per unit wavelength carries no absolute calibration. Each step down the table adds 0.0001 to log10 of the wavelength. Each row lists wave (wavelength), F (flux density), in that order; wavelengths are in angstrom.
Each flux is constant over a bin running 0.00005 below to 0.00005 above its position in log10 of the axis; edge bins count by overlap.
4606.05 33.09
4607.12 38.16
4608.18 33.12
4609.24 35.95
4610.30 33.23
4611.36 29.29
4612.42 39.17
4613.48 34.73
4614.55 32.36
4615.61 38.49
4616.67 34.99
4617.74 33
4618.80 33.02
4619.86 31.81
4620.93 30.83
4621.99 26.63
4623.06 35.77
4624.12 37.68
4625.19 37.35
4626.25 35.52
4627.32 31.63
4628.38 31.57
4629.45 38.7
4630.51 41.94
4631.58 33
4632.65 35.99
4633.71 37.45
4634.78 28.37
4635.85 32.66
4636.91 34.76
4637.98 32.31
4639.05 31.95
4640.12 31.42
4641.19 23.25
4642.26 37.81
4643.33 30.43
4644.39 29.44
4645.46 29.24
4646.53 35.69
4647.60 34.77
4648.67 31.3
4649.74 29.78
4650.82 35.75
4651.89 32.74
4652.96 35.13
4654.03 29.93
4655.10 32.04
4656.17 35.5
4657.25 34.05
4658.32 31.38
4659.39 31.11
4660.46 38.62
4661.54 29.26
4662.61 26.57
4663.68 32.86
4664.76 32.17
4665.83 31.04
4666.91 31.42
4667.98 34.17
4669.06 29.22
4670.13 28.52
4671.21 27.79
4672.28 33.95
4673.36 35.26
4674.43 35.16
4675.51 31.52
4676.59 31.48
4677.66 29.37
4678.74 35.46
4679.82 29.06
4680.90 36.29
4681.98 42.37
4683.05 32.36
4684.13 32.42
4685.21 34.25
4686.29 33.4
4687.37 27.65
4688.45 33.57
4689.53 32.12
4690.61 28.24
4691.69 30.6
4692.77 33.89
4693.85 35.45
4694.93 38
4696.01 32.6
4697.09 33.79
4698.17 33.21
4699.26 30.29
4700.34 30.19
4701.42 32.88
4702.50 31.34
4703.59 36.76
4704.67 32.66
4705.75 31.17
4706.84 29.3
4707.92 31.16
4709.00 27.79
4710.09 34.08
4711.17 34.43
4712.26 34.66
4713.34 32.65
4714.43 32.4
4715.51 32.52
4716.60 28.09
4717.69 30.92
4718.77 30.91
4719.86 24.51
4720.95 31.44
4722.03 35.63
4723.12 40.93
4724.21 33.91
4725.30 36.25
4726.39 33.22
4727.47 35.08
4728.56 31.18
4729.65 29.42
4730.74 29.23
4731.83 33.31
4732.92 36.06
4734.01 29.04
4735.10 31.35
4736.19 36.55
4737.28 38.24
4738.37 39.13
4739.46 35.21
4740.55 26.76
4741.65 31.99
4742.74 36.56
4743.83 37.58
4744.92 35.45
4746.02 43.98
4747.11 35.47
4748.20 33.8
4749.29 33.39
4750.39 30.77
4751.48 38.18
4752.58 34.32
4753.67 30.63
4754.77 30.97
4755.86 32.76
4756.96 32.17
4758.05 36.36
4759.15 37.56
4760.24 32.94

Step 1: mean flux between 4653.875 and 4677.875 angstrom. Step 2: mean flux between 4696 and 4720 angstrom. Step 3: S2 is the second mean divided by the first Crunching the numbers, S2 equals 1.0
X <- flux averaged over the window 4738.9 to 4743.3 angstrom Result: 32.7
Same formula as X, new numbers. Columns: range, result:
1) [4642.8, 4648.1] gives 31.9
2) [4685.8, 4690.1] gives 31.6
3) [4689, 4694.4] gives 32.1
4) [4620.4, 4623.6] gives 31.1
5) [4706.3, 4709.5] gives 29.5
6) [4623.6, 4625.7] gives 37.4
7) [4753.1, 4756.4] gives 31.5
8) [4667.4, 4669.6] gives 31.7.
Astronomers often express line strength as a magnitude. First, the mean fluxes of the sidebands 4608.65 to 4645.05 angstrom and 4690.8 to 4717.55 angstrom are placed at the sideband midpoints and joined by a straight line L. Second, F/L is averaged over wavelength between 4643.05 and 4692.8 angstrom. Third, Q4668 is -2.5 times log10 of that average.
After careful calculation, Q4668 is 0.02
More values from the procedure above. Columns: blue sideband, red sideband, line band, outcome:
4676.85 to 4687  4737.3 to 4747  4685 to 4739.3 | 0.07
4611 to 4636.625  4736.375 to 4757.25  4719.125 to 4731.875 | 0.06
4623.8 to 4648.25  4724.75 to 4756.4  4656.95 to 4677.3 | 0.06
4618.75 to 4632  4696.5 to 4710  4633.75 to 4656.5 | 0.05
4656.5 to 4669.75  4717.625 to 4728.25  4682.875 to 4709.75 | 0.02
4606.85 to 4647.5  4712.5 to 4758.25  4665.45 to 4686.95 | 0.03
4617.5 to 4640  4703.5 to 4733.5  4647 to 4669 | 0.03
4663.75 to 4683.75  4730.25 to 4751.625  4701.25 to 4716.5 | 0.04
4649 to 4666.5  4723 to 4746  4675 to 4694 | 0.01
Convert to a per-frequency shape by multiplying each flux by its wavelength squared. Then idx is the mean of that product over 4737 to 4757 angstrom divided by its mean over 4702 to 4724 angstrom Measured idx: 1.1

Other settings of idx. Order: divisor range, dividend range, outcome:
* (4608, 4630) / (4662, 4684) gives 0.97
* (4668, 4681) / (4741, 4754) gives 1.14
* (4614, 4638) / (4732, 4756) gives 1.06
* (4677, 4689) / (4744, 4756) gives 1.07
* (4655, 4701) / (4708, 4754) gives 1.05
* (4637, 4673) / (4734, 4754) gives 1.14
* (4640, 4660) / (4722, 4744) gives 1.09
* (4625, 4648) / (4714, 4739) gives 1.03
